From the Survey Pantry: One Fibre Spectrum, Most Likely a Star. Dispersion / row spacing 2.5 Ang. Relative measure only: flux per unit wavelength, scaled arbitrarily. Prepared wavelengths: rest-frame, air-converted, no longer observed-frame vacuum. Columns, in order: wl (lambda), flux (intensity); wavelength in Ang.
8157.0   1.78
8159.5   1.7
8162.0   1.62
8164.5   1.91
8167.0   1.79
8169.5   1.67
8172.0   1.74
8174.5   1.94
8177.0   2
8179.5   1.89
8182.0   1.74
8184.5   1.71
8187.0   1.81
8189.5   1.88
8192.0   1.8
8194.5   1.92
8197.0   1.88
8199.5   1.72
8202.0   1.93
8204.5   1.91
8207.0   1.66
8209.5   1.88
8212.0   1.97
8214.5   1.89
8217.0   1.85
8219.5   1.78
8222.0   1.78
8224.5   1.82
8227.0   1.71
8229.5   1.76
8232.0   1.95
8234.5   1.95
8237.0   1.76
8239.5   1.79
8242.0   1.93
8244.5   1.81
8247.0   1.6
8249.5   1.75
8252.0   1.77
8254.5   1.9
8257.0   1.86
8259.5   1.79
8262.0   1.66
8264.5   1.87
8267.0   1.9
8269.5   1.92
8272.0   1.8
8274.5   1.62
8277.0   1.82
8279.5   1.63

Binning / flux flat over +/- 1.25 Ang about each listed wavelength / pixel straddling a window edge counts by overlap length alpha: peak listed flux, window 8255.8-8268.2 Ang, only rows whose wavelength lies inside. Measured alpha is 1.9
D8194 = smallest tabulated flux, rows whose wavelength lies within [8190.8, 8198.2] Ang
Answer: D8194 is 1.8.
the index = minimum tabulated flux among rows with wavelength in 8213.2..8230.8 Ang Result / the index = 1.71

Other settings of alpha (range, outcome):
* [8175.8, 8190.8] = 2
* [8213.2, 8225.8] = 1.89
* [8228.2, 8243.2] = 1.95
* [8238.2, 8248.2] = 1.93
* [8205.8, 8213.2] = 1.97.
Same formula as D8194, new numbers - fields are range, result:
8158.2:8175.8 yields 1.62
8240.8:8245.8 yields 1.81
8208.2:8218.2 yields 1.85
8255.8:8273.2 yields 1.66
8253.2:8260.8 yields 1.79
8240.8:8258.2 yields 1.6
